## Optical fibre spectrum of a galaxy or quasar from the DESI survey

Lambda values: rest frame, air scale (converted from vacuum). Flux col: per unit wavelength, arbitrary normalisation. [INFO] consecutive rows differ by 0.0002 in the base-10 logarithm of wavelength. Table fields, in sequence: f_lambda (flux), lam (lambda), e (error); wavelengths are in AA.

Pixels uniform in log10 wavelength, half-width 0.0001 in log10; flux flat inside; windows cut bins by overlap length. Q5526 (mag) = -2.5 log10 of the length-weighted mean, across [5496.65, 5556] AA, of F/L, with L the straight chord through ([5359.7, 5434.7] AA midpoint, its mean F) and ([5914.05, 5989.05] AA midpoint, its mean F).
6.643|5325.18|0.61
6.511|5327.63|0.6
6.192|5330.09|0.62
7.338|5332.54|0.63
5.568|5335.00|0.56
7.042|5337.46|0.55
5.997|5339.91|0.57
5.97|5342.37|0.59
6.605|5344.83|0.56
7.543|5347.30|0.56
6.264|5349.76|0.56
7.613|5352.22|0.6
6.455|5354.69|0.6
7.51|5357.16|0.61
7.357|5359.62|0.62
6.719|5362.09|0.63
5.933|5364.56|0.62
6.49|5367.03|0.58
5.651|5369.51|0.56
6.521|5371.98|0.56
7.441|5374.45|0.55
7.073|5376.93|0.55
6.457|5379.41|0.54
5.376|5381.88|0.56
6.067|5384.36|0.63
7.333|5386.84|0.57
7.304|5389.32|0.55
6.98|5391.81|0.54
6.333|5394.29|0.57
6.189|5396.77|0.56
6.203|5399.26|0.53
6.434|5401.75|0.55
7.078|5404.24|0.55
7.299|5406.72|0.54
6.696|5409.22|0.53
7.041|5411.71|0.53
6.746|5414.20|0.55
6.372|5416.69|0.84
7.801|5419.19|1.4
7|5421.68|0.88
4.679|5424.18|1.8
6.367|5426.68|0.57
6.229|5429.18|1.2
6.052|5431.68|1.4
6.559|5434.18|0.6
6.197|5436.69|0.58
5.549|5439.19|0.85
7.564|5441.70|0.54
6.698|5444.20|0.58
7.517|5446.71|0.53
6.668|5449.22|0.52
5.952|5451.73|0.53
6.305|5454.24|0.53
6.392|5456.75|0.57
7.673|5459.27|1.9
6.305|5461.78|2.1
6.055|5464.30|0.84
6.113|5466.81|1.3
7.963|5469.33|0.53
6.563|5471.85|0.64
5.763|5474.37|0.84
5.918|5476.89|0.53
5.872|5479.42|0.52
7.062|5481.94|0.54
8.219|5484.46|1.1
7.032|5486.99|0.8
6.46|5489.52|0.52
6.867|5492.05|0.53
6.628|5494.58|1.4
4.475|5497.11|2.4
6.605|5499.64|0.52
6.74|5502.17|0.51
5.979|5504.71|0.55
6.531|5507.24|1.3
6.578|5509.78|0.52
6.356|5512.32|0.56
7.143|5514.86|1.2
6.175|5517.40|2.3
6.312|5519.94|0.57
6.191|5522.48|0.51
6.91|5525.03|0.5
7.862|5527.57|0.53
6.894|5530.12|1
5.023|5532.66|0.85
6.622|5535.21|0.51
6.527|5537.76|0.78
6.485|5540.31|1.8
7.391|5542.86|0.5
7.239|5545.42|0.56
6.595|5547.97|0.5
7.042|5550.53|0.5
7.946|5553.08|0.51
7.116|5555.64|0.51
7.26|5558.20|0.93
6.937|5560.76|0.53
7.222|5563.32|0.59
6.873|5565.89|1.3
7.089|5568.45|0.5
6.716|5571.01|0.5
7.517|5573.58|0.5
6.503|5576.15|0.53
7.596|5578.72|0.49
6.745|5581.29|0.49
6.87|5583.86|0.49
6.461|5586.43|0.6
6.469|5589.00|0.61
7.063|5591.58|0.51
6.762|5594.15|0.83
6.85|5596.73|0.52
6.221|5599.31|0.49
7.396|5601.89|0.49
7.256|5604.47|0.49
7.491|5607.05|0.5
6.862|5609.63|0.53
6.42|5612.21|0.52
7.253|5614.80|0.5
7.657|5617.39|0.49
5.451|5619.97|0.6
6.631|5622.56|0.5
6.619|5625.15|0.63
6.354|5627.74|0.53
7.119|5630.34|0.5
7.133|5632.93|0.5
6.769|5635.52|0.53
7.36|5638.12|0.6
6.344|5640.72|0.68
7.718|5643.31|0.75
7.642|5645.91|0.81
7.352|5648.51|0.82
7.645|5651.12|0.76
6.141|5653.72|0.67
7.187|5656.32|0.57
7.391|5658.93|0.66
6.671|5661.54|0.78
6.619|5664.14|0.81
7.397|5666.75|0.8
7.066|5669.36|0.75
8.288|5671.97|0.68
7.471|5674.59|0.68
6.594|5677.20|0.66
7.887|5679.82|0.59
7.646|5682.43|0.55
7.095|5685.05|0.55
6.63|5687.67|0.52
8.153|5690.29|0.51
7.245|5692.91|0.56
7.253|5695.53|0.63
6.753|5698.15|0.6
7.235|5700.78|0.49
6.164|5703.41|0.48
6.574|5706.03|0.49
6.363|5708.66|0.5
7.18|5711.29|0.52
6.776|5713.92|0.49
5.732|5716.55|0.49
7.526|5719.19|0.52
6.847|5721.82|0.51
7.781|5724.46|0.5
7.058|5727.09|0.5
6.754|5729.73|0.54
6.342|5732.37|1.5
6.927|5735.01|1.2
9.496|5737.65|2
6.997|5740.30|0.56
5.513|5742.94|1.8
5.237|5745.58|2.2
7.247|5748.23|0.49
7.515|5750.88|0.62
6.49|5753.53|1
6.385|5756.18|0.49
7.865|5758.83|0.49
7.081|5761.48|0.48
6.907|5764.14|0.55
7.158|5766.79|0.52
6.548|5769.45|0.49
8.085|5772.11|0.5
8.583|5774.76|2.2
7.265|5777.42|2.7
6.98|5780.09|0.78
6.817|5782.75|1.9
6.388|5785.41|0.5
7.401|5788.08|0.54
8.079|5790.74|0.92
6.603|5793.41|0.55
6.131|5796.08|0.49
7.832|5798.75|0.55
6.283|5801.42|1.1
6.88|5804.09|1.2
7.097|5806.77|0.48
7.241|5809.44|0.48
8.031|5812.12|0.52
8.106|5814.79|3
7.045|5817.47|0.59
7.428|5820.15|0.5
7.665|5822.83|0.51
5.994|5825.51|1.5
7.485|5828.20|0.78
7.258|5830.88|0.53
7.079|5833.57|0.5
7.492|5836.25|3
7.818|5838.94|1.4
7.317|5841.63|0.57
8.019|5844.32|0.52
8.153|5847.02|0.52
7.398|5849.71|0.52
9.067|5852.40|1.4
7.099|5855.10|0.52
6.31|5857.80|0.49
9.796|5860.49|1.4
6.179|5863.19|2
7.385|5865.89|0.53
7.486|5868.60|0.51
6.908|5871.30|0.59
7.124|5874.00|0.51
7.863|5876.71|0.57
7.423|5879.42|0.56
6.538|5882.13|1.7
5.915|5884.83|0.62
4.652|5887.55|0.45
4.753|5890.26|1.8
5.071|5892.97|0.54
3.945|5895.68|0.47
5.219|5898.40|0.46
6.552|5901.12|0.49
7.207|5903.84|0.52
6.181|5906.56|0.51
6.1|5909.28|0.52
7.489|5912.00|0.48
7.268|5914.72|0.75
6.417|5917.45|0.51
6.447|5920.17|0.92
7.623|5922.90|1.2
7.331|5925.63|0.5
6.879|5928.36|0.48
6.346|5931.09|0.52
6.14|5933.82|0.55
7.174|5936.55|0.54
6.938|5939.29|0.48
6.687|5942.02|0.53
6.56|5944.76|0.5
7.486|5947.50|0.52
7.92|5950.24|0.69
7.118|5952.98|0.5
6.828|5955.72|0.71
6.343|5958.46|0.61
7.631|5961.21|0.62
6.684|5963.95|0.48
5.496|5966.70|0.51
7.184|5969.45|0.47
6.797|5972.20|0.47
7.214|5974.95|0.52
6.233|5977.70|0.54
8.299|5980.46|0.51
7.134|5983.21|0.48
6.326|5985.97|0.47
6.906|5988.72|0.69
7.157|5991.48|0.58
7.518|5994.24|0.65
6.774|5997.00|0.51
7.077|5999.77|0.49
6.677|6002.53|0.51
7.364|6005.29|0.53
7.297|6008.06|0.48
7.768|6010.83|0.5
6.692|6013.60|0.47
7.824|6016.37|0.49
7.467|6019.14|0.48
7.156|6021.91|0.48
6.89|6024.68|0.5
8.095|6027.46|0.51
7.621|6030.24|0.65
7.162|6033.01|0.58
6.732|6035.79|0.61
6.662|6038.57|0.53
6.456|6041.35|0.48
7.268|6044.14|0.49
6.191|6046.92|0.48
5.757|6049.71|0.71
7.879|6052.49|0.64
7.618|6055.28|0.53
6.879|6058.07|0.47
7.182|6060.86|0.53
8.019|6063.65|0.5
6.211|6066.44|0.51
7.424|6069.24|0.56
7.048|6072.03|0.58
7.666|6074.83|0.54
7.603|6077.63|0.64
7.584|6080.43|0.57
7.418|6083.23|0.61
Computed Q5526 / 0.001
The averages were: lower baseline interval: 6.56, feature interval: 6.64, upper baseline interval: 6.9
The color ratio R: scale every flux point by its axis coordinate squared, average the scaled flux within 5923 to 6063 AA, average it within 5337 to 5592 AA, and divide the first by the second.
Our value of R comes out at 1.27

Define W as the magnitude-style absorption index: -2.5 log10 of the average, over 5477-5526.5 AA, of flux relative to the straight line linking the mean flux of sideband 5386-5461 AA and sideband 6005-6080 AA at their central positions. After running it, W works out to 0.03 mag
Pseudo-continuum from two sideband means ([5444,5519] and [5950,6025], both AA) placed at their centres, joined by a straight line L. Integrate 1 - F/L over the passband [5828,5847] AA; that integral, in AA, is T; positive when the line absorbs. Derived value -1.75 AA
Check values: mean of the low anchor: 6.55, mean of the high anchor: 7.05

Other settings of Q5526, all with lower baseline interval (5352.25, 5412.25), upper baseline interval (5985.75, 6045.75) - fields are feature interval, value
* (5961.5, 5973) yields 0.075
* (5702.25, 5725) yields 0.029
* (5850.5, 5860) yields -0.099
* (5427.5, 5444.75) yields 0.053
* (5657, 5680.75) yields -0.056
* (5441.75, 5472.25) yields 0.002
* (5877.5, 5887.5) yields 0.099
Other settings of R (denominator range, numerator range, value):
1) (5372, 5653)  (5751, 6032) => 1.19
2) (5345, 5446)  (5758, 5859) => 1.28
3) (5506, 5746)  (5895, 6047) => 1.12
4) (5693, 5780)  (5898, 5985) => 1.05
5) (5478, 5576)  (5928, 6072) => 1.23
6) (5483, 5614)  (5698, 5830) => 1.12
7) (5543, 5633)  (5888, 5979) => 1.07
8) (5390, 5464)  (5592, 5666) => 1.14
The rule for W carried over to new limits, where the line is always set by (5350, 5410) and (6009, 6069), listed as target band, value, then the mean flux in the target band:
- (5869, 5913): 0.14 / 6.2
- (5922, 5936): 0.03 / 6.86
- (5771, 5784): -0.09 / 7.54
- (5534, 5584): -0.03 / 7.02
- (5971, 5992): 0.01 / 7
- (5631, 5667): -0.04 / 7.09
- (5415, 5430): 0.05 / 6.42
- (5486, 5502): 0.07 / 6.36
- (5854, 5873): -0.05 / 7.31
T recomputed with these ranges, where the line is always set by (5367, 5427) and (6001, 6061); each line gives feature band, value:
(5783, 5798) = -0.06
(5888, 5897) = 3.10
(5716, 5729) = -0.35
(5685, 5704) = -0.70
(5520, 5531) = -0.31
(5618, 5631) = 0.62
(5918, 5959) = 0.70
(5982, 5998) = 0.26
